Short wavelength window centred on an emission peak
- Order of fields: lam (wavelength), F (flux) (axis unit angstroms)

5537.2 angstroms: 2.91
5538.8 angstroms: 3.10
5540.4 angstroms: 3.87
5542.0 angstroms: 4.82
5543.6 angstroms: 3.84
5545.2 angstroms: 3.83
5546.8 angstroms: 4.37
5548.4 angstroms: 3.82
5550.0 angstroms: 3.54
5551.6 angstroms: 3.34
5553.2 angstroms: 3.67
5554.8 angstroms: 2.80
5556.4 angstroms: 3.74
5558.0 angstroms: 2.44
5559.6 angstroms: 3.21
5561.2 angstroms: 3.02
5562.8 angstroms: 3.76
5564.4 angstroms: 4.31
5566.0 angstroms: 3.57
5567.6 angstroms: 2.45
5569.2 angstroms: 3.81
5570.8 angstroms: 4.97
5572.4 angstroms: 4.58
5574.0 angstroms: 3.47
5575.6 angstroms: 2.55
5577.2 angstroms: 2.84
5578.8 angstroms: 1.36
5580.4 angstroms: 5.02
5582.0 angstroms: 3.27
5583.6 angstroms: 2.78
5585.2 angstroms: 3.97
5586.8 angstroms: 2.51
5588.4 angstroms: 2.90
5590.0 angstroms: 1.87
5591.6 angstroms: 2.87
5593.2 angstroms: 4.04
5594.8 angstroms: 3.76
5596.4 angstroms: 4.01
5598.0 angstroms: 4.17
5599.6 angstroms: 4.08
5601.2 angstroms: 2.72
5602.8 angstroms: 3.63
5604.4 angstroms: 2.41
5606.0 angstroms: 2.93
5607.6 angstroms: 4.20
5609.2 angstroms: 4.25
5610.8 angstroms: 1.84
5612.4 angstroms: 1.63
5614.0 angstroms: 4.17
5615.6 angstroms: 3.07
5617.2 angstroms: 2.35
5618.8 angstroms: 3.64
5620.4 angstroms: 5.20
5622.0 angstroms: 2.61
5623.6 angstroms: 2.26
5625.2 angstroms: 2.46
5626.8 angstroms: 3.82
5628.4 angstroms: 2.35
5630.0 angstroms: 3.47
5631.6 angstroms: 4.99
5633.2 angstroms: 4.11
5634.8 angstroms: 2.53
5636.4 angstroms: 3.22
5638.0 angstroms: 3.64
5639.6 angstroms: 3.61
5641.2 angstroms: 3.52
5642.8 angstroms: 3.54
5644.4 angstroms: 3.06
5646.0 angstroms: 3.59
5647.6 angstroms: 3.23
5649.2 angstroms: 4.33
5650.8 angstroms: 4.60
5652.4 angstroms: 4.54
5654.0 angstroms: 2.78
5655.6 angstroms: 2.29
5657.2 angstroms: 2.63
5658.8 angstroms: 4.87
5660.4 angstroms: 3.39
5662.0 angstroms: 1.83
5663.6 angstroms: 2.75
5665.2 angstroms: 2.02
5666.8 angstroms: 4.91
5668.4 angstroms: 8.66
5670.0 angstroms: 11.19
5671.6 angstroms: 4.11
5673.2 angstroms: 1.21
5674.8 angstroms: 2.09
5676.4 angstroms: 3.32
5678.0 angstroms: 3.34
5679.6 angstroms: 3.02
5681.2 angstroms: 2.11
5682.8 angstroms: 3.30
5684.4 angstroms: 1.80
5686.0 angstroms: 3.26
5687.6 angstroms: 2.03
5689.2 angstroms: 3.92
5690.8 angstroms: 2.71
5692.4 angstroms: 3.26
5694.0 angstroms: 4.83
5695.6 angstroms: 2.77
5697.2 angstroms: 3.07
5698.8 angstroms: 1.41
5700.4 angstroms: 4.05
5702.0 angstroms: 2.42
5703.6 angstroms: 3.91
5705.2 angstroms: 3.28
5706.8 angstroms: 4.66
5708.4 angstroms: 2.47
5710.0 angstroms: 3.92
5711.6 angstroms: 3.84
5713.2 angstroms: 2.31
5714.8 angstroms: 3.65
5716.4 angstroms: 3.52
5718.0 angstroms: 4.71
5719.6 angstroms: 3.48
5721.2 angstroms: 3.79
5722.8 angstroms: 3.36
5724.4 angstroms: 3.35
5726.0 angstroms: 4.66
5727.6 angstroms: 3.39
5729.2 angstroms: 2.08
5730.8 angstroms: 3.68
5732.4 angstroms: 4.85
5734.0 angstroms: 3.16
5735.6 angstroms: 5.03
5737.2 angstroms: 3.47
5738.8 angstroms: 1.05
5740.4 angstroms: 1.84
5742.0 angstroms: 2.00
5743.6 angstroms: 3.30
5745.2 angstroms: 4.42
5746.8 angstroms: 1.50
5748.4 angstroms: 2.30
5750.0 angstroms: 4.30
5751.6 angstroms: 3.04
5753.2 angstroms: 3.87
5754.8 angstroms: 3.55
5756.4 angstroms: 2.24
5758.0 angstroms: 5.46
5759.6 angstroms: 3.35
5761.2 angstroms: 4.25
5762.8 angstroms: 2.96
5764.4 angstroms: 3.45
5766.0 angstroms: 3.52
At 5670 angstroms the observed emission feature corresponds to Hbeta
